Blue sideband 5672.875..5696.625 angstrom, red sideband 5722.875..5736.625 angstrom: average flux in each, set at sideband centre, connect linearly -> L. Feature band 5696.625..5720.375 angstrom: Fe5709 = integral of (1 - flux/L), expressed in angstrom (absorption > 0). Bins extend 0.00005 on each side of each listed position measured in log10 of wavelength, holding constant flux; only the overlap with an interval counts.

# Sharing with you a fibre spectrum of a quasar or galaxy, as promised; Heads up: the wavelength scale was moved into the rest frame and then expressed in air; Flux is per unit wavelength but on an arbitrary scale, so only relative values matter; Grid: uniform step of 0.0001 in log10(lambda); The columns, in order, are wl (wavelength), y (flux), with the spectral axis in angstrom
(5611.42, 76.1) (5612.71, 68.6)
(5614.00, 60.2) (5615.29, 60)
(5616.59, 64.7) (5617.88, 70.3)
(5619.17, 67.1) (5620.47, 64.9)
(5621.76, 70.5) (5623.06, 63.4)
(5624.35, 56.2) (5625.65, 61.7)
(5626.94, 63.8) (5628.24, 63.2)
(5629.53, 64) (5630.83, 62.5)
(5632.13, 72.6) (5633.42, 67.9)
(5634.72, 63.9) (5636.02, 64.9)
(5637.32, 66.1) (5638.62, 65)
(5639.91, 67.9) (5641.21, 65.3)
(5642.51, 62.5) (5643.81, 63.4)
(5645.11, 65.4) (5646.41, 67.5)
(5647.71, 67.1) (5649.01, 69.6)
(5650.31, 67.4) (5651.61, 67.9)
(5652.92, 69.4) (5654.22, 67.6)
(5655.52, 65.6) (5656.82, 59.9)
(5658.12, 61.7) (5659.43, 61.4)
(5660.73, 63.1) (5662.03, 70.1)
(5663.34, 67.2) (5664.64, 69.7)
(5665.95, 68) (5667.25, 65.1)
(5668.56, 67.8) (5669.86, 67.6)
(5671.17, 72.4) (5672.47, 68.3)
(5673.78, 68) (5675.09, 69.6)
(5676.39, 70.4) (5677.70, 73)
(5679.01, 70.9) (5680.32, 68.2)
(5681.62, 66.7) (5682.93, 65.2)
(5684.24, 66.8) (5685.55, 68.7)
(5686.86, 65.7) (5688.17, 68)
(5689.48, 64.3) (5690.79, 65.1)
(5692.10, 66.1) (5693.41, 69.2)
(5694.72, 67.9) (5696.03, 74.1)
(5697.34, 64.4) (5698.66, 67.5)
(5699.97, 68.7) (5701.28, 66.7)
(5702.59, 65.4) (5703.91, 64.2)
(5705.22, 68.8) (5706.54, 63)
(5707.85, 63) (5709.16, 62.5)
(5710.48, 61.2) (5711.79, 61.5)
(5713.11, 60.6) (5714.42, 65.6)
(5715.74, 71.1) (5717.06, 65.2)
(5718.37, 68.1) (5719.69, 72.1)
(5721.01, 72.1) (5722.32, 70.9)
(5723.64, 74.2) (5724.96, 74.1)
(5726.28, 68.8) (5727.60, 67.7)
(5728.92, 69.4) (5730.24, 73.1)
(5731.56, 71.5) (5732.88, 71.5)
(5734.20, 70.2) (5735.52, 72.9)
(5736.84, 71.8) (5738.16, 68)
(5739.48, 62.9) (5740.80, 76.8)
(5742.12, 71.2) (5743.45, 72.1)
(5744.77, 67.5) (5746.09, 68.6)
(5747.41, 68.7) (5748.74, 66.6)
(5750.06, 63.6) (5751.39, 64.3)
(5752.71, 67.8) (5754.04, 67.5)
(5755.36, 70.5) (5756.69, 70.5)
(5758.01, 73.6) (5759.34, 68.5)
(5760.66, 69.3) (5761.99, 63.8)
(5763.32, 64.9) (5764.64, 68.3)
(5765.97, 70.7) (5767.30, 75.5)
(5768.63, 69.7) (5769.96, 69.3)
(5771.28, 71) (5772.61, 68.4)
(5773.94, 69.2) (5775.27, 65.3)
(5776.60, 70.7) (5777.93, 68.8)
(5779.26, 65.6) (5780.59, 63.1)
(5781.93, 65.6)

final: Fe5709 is 1.5 angstrom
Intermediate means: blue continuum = 68.2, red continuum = 71.3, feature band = 65.5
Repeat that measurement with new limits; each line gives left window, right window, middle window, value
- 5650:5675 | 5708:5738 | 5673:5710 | 0.30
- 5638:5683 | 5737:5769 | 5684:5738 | 0.10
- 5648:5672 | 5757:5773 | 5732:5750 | -0.22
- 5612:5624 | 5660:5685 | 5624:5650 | 0.49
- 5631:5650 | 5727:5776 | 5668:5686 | -0.42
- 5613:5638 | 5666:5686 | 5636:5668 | 0.35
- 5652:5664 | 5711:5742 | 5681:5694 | 0.10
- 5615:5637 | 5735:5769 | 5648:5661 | 0.07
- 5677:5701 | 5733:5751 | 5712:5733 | -0.24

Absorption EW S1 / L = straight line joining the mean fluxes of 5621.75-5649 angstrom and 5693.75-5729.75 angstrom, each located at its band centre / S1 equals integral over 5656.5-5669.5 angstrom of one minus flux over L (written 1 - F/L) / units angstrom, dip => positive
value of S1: 0.1 angstrom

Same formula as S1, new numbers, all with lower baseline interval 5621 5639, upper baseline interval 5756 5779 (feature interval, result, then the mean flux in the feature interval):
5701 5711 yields 0.4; 64.3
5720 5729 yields -0.4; 71.1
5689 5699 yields -0.1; 67.4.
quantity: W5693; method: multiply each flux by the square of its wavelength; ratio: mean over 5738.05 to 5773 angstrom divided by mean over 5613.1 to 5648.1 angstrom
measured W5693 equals 1.1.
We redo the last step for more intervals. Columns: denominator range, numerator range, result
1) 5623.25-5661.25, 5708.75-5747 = 1.10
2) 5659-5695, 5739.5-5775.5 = 1.05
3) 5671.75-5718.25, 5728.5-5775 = 1.06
